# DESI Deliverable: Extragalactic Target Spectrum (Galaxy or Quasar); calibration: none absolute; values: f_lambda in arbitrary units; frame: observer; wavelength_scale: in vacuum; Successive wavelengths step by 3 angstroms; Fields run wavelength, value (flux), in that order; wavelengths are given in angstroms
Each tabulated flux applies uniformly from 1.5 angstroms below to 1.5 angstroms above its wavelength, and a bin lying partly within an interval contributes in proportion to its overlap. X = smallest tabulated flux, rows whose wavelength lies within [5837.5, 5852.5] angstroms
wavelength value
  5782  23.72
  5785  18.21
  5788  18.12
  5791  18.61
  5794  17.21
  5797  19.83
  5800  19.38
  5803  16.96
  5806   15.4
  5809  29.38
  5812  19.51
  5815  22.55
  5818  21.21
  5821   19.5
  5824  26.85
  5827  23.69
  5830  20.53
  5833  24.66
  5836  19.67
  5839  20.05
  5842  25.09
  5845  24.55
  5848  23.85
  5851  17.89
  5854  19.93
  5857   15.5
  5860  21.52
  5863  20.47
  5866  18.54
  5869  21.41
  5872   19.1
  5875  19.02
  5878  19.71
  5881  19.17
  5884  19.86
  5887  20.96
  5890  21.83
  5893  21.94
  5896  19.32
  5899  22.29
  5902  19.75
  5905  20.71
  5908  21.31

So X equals 17.89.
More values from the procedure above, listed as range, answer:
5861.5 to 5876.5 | 18.54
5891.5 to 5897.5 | 19.32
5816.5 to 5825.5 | 19.5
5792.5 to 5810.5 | 15.4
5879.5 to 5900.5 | 19.17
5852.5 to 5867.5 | 15.5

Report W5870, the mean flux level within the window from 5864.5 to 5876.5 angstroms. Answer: 19.5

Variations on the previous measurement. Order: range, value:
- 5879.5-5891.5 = 20.5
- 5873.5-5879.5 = 19.4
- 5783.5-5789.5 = 18.2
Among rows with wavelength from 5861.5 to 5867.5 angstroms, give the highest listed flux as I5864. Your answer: 20.47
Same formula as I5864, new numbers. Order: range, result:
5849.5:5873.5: 21.52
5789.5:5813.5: 29.38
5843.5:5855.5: 24.55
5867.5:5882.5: 21.41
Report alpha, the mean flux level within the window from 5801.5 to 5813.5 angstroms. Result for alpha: 20.3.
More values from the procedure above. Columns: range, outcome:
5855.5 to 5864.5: 19.2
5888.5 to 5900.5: 21.3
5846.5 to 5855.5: 20.6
